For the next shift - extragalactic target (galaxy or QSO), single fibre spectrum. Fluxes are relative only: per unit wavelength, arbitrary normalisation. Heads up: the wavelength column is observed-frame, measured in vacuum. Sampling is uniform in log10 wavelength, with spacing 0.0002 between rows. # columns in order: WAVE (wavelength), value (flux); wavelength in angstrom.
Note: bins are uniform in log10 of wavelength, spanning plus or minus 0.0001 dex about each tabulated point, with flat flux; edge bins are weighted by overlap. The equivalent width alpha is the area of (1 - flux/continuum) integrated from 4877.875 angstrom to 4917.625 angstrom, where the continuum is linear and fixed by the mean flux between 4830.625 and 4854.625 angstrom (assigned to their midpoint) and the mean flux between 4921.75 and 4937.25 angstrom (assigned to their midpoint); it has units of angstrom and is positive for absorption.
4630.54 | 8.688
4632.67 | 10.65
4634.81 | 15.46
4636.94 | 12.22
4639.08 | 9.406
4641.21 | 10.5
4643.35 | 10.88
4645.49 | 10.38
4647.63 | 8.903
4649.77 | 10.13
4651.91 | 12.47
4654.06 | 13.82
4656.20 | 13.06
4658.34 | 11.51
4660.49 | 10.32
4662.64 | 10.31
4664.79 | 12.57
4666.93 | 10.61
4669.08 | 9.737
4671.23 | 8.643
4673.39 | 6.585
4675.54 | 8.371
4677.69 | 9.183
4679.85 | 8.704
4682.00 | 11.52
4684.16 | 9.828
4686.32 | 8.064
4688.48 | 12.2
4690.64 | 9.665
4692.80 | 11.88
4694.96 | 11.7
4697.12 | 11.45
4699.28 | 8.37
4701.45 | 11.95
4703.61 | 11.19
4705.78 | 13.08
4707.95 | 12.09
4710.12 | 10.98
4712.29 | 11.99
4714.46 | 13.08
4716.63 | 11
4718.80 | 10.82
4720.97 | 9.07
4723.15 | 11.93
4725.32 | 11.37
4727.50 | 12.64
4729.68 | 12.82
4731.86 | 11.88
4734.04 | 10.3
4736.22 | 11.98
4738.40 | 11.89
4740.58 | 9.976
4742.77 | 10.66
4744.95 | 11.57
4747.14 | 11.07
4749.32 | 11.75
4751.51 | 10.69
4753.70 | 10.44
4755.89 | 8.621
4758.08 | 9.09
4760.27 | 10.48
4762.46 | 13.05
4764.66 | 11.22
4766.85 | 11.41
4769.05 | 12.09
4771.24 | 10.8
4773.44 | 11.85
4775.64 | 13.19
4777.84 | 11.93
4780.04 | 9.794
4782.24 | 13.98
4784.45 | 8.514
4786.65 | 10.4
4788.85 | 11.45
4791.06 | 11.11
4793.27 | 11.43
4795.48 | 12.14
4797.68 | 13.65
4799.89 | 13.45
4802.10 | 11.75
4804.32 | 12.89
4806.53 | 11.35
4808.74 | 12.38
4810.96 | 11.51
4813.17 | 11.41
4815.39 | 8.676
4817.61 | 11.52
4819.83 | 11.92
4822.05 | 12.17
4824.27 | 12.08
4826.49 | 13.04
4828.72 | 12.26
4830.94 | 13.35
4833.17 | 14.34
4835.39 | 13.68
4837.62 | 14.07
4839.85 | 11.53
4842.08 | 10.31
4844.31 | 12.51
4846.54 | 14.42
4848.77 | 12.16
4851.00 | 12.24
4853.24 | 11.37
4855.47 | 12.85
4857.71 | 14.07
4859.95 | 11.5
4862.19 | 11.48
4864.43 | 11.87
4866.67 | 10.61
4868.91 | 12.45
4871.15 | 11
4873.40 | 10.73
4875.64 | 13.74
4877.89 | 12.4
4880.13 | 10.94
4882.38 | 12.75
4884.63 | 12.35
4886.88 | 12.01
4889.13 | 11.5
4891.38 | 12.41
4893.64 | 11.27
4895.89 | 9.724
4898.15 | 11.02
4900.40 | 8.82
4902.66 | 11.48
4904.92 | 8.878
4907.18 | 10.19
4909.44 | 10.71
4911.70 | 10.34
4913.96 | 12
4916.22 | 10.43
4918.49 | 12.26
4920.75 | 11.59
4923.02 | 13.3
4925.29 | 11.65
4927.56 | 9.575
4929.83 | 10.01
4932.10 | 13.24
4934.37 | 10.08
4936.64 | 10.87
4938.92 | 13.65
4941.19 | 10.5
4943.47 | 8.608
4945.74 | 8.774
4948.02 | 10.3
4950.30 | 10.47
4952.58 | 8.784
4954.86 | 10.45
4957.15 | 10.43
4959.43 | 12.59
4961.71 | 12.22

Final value 2.6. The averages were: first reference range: 12.7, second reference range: 11.3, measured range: 11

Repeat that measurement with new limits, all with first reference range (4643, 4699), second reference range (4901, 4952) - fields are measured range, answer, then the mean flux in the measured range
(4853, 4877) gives -2.8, 12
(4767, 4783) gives -1.9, 11.9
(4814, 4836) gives -3.3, 12.3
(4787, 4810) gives -3.2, 12.1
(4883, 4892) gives -1.1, 12.1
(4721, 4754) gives -2.5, 11.3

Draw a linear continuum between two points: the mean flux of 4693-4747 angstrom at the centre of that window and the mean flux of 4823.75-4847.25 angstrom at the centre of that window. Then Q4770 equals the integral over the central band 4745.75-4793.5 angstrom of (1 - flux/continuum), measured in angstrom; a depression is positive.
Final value 3.69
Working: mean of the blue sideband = 11.4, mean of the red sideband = 12.9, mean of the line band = 11.1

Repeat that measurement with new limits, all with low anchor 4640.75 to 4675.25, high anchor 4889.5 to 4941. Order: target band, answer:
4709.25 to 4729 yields -1.4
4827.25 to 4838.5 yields -2.7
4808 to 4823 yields -0.6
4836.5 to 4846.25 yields -1.2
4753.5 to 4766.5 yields 0.3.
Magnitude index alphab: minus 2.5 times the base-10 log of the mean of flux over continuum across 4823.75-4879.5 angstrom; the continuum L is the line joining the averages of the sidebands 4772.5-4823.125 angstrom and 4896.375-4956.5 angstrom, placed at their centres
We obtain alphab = -0.10 mag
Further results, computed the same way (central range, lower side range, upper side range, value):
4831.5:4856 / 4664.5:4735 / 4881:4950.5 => -0.164 mag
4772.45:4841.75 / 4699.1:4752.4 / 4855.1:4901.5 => -0.042 mag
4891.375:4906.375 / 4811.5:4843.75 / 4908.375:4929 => 0.112 mag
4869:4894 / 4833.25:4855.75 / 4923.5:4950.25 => -0.011 mag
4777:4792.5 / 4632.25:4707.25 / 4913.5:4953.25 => -0.021 mag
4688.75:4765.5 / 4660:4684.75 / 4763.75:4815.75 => -0.062 mag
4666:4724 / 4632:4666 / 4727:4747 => 0.093 mag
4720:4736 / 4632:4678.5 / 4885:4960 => -0.070 mag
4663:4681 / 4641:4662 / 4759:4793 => 0.199 mag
